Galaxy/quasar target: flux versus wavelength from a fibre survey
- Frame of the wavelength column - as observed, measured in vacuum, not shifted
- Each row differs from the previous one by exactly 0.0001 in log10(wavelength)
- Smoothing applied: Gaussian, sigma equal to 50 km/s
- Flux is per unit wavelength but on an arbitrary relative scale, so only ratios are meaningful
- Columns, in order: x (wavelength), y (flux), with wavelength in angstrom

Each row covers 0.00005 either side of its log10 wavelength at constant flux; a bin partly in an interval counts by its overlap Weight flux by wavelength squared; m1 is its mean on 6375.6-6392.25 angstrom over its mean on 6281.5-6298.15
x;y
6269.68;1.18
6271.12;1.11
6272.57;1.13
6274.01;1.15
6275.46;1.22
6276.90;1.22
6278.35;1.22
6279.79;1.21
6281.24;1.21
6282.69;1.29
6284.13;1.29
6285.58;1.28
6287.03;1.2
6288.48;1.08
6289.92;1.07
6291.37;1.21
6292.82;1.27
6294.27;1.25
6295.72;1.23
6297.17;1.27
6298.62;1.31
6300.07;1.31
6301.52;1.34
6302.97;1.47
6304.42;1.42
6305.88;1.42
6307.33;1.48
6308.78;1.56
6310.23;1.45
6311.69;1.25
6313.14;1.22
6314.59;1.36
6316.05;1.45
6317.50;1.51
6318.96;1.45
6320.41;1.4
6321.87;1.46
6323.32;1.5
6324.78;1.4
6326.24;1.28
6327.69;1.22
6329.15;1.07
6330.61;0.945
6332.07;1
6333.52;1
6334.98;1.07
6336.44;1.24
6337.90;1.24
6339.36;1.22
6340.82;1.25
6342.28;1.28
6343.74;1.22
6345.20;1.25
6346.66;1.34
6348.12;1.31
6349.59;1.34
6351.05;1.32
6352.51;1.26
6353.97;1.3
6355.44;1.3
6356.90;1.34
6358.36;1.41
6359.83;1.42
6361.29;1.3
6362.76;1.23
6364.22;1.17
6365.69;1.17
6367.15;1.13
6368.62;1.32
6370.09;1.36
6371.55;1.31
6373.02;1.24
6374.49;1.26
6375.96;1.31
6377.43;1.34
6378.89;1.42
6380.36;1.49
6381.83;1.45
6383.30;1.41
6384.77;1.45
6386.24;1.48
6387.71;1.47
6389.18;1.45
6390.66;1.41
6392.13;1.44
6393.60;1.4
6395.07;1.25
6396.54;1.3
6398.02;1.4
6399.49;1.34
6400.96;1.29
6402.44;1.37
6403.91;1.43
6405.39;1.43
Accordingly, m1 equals 1.20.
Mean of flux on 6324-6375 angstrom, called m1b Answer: 1.24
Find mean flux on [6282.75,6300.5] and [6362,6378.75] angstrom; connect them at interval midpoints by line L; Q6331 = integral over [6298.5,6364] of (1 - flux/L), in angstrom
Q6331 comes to -3.2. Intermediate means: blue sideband 1.23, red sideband 1.26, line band 1.31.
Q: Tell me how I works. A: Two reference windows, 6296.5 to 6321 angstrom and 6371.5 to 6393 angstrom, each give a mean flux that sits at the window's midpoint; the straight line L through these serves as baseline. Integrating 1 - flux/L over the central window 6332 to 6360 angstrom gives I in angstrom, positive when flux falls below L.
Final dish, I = 2.7 angstrom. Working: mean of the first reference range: 1.39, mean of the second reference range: 1.4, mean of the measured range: 1.26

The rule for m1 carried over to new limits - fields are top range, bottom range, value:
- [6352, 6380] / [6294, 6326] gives 0.95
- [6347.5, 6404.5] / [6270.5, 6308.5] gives 1.10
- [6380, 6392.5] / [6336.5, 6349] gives 1.16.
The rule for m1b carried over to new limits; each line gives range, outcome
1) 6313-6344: 1.26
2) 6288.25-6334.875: 1.3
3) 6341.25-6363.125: 1.31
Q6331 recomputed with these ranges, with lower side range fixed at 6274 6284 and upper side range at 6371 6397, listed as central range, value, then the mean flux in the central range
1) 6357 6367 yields 0.5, 1.28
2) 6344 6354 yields 0.2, 1.3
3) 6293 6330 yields -2.5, 1.36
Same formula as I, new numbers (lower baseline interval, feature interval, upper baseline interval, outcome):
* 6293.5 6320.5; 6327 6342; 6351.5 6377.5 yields 2.3 angstrom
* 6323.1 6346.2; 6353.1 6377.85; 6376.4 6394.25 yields 0.9 angstrom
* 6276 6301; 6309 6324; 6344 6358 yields -1.7 angstrom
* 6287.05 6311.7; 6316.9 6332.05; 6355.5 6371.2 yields 0.0 angstrom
